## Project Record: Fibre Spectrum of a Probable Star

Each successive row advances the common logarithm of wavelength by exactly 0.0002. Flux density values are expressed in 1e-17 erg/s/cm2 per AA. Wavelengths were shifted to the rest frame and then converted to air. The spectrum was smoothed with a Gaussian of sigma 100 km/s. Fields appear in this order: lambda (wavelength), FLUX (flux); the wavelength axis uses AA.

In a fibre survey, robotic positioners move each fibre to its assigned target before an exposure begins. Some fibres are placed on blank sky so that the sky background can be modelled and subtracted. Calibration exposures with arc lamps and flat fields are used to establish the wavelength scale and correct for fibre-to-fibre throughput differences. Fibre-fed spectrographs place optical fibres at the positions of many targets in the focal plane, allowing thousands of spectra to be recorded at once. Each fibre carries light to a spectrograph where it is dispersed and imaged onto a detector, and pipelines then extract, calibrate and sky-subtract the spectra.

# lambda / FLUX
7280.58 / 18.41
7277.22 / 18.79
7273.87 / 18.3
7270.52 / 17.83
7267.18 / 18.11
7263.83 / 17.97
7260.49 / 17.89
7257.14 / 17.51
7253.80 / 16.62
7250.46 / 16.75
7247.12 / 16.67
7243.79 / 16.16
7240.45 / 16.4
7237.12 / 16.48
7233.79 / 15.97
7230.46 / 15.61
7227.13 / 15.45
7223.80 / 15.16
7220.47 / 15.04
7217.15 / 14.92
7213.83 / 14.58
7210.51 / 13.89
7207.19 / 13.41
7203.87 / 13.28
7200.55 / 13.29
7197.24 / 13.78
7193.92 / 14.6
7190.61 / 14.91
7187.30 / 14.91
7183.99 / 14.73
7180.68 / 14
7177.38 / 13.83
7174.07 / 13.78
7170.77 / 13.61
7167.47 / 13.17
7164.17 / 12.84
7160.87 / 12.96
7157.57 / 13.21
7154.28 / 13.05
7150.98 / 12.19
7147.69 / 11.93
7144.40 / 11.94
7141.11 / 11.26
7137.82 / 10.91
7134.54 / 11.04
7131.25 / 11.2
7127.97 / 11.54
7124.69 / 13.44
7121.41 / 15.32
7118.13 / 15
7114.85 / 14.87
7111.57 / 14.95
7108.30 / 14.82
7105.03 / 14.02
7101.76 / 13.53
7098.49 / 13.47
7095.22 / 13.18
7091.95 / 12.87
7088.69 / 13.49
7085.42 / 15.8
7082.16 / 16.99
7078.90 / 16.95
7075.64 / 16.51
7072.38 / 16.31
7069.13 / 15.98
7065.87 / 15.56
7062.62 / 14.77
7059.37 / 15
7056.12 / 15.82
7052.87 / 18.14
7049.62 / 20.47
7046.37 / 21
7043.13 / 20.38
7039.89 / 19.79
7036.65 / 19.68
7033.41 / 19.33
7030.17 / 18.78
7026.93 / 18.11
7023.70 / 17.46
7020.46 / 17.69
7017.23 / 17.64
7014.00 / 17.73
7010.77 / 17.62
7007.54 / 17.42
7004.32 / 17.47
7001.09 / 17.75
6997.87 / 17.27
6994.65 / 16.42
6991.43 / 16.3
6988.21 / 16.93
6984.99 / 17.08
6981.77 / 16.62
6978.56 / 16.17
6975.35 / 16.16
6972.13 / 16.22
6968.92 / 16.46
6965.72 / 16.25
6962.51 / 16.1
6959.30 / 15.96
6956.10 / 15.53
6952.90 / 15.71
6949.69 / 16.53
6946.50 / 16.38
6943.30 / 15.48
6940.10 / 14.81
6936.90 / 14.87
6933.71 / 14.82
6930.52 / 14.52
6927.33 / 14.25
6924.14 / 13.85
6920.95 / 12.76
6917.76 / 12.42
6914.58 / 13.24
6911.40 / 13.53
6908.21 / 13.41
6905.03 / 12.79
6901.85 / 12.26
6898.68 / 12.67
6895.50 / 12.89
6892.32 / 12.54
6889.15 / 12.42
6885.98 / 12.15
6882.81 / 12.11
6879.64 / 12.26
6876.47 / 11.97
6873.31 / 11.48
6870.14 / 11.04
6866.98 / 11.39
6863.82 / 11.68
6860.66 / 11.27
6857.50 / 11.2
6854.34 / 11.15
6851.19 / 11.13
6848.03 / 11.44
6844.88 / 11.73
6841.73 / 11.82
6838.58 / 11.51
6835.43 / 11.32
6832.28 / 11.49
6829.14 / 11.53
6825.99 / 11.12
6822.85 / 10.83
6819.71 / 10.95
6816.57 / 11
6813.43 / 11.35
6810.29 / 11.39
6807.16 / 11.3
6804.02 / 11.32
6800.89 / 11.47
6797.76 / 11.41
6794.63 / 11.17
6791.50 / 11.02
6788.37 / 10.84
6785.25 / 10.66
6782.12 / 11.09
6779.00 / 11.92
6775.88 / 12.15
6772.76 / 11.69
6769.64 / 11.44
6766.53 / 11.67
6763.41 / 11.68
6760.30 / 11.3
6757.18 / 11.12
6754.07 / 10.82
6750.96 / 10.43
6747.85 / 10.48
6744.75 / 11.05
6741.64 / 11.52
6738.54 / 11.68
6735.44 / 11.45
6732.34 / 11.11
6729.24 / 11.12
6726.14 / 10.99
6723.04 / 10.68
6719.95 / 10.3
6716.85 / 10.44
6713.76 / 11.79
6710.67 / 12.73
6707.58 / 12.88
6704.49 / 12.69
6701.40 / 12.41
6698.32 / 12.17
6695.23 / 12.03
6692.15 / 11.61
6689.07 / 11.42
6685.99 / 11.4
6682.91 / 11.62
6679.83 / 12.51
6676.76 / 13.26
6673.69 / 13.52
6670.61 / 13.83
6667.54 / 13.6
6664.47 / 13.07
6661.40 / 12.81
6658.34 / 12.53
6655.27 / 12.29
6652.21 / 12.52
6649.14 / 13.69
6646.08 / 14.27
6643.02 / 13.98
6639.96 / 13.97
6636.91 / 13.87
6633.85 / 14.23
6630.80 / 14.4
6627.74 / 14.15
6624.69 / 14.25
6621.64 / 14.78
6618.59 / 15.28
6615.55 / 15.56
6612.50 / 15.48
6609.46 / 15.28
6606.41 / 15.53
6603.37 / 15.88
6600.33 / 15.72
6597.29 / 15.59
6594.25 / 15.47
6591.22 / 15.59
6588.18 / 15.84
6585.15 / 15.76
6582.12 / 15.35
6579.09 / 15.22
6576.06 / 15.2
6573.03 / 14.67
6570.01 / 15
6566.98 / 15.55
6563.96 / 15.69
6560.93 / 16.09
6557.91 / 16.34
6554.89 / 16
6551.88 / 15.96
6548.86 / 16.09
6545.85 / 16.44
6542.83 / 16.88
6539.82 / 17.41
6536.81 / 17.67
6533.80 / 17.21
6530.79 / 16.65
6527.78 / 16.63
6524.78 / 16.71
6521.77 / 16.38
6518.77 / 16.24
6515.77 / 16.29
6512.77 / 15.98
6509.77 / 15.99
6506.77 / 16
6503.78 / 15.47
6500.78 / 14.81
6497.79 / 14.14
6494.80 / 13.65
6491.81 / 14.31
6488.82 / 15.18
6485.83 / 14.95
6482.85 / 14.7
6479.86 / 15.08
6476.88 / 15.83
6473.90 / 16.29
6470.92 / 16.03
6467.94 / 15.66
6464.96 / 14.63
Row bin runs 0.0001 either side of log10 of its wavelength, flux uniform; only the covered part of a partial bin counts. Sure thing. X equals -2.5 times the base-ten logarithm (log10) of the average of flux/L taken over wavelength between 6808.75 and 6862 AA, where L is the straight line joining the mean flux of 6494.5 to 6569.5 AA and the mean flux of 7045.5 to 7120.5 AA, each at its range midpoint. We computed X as 0.36 mag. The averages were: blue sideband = 16.1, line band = 11.3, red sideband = 15.6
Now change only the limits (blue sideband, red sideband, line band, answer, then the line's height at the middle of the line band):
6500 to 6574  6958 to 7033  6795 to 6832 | 0.43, 16.7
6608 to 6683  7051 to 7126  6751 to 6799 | 0.25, 14.2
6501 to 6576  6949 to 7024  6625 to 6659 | 0.19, 16.3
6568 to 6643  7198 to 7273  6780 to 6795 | 0.36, 15.3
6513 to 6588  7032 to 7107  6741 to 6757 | 0.44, 16.3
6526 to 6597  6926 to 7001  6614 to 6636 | 0.10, 16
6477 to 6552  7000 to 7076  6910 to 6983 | 0.15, 17.5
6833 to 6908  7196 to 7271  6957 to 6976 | -0.25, 12.9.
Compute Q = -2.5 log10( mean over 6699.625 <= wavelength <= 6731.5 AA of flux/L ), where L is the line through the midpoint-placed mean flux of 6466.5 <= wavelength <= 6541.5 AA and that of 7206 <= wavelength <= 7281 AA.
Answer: 0.349 mag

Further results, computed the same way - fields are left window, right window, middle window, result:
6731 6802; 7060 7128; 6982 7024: -0.241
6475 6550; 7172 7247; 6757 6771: 0.325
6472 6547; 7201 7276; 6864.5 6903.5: 0.302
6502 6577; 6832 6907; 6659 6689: 0.132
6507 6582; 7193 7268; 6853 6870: 0.370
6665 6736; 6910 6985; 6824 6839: 0.203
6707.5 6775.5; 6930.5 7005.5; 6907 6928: 0.137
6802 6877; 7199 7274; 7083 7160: 0.107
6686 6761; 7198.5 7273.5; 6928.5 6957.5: -0.155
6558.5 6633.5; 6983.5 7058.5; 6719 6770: 0.414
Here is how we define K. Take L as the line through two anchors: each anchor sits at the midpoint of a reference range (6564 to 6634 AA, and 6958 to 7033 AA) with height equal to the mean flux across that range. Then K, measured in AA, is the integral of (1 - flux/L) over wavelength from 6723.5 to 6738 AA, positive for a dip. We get 4.3 AA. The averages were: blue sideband 15.2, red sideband 17.1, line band 11.2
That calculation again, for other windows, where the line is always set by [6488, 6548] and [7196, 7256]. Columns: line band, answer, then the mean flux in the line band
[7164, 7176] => 1.46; 13.4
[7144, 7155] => 2.20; 12.2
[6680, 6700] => 5.12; 11.8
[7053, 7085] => -1.41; 16.1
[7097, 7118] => 1.40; 14.3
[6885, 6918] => 5.94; 12.8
